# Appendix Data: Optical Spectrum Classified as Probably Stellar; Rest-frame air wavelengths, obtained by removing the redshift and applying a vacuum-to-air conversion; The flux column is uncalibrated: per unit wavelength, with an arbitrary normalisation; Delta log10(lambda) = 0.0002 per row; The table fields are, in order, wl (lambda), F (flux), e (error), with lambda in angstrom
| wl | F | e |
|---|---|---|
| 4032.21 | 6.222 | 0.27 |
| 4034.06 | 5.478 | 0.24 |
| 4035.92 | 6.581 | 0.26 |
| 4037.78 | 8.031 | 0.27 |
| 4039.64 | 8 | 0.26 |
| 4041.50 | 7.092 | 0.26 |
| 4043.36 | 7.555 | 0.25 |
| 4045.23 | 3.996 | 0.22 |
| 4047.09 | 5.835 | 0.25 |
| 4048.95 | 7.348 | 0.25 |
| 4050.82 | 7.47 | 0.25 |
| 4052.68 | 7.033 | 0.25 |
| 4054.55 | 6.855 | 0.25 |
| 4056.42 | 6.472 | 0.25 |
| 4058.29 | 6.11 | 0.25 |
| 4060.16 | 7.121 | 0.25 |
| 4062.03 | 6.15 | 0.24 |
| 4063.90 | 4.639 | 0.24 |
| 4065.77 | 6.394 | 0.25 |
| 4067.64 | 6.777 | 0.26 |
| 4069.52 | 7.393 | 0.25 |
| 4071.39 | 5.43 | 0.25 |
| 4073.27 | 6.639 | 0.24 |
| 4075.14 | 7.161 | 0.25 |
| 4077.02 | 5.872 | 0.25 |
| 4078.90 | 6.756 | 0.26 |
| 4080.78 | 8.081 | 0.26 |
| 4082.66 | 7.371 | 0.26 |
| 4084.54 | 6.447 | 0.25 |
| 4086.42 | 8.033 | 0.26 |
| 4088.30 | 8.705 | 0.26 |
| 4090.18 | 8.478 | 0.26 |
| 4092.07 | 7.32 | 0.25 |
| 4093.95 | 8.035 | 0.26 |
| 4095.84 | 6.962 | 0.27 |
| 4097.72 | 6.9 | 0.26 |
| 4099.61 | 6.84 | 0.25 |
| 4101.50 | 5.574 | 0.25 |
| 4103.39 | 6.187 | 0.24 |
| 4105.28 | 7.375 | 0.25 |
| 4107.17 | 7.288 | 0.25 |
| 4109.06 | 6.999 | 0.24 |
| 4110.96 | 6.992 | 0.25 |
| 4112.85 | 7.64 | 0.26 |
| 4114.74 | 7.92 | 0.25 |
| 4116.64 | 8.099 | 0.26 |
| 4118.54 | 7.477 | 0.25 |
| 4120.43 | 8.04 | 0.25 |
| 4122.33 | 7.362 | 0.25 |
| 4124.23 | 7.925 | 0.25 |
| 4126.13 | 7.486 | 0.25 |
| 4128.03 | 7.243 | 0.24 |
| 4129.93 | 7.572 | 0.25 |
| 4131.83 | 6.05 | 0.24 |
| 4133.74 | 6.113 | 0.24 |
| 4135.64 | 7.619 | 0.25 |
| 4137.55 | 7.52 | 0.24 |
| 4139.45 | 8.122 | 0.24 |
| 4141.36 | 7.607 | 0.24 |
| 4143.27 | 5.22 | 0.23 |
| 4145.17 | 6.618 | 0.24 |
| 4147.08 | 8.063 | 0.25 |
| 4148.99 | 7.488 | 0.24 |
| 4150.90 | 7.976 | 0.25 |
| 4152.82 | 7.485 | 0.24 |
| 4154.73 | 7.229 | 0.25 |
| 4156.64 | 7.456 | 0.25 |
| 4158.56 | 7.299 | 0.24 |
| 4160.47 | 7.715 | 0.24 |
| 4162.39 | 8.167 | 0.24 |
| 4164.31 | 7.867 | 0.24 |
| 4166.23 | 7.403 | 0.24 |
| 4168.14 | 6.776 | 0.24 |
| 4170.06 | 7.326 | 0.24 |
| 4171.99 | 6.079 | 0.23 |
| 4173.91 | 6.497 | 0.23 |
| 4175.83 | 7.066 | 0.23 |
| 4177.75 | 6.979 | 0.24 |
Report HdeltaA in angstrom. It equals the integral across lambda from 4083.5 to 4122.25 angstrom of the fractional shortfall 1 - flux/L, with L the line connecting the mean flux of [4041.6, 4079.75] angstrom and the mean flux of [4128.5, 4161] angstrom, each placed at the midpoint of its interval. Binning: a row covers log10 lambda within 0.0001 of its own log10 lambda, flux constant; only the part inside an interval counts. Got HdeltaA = -2.9 angstrom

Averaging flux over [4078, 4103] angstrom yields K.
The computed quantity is 7.32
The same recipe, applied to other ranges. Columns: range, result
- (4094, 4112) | 6.86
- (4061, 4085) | 6.55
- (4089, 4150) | 7.26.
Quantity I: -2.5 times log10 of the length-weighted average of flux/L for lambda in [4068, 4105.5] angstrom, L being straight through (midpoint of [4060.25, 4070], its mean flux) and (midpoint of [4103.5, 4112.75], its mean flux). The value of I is -0.06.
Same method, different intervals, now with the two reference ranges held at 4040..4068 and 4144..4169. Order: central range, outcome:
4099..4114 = 0.02 mag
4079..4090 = -0.14 mag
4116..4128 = -0.08 mag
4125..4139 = 0.02 mag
